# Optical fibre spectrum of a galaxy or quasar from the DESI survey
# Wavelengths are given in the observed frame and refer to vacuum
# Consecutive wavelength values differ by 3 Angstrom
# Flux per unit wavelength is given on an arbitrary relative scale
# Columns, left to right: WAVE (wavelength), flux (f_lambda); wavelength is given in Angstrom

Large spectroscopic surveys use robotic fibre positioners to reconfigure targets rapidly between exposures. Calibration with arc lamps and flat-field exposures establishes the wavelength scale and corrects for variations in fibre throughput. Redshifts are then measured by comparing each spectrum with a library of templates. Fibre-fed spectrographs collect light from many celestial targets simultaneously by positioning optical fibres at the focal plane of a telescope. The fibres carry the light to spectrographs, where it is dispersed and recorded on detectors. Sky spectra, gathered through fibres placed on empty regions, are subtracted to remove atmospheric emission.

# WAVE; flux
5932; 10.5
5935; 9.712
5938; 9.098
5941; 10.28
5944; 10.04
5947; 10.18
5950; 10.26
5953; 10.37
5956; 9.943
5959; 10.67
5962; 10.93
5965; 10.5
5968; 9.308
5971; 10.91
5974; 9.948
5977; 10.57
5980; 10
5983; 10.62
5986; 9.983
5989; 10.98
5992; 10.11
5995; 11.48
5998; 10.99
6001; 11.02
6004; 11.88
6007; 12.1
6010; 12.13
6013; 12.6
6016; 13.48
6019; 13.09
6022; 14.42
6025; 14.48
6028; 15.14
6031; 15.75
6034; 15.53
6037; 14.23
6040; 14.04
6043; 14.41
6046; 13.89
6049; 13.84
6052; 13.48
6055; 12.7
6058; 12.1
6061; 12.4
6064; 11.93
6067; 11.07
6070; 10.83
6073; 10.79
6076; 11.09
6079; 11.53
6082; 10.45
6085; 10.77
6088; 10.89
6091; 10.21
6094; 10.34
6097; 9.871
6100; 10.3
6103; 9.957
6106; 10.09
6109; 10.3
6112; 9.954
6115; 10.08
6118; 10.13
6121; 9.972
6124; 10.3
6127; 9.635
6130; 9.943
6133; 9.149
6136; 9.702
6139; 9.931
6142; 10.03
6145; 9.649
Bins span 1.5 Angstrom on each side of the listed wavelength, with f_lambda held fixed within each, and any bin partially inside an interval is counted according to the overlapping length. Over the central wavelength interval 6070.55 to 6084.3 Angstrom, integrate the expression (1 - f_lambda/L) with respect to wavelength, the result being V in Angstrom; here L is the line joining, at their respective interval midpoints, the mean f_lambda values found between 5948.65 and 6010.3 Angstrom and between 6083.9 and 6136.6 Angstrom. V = -0.95 Angstrom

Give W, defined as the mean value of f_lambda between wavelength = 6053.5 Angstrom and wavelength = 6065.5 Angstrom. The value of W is 12.3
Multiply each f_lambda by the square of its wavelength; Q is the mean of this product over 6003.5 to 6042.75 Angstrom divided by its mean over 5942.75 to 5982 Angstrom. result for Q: 1.37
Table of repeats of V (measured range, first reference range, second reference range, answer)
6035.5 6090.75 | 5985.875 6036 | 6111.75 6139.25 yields -3.54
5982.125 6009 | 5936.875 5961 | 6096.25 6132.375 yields -2.50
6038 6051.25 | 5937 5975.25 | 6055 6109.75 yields -4.14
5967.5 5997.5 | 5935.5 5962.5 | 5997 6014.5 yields 1.84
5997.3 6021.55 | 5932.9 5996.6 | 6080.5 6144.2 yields -4.92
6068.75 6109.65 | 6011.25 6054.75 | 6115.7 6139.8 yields 3.69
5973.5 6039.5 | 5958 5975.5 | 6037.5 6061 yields -2.46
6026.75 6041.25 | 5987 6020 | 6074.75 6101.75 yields -4.61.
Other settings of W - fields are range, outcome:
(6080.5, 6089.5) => 10.7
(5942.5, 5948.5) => 10.1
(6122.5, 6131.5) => 9.96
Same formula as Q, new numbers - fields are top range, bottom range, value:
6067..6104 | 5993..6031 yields 0.85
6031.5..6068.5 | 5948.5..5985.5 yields 1.33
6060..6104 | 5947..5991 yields 1.09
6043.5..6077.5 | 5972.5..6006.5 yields 1.17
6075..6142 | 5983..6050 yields 0.81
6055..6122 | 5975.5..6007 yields 1.02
